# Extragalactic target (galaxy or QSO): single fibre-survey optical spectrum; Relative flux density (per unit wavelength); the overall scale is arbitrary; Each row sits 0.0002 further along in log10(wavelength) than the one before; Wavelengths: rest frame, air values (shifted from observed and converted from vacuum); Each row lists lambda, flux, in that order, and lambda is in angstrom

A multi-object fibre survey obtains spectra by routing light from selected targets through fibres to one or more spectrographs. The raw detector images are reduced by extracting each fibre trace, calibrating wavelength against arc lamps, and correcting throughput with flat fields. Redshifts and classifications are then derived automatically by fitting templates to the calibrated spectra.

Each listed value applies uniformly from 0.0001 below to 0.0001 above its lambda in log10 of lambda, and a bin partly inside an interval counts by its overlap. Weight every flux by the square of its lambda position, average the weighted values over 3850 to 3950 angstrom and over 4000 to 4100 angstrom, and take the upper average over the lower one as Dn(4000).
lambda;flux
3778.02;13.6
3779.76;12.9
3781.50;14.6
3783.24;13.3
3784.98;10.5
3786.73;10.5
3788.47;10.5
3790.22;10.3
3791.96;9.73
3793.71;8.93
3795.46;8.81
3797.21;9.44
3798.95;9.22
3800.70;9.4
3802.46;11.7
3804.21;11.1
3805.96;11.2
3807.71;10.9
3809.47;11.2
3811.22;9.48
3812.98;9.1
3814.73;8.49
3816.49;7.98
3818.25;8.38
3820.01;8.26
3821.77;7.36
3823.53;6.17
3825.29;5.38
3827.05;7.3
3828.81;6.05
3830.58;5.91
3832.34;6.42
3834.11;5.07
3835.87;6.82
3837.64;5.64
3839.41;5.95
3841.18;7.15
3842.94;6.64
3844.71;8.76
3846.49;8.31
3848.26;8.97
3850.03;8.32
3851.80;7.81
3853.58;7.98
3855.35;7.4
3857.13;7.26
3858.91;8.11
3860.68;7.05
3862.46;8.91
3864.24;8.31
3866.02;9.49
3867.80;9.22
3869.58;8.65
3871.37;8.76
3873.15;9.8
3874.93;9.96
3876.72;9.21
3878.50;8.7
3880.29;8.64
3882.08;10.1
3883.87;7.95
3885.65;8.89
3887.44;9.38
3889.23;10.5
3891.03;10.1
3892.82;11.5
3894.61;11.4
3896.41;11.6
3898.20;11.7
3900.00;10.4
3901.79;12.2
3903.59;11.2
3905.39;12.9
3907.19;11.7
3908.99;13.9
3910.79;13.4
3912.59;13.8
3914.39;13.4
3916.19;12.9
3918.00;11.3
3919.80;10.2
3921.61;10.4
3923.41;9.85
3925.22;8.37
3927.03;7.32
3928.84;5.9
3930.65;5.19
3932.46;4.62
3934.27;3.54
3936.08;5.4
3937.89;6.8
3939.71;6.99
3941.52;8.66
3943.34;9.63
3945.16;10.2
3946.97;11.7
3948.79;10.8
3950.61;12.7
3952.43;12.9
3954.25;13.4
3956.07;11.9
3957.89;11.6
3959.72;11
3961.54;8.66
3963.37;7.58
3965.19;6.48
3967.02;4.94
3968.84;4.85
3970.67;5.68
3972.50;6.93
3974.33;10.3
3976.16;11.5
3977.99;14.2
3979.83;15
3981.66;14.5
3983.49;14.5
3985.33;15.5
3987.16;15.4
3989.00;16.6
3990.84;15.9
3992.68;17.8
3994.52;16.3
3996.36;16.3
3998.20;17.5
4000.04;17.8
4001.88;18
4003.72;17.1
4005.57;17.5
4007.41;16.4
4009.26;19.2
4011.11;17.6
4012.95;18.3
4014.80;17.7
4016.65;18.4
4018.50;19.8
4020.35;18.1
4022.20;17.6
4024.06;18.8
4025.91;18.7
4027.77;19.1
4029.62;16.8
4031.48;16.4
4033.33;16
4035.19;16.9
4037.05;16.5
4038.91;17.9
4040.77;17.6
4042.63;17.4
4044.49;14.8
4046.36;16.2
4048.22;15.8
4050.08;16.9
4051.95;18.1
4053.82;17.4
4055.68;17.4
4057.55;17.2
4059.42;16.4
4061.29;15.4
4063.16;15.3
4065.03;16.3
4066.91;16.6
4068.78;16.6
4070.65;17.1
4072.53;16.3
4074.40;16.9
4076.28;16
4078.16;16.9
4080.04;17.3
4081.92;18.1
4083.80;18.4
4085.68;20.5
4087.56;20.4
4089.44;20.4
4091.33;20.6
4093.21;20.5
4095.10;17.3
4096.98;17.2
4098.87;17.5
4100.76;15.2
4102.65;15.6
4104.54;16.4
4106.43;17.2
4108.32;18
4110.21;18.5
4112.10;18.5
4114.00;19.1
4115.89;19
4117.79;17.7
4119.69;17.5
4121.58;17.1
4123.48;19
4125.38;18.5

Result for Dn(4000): 2.0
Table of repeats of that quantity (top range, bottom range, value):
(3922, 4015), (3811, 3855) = 1.74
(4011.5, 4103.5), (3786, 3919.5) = 2.08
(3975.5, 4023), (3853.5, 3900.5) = 1.91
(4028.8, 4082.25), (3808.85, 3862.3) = 2.49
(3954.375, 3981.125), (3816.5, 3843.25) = 1.55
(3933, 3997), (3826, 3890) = 1.45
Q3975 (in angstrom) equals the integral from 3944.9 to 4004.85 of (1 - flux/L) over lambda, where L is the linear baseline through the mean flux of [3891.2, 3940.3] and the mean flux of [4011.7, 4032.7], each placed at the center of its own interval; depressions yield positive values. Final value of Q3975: 8.1 angstrom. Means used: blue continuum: 9.94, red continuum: 18.1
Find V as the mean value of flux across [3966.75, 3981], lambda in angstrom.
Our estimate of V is 9.47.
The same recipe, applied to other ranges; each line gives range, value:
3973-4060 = 16.7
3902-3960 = 10.1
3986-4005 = 16.9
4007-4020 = 18.3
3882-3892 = 9.45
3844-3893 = 8.82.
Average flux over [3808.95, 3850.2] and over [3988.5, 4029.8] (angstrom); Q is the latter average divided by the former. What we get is 2.39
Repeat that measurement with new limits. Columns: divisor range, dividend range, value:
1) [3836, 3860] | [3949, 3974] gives 1.22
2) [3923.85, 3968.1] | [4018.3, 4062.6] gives 2.00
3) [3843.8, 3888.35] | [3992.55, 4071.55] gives 1.99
